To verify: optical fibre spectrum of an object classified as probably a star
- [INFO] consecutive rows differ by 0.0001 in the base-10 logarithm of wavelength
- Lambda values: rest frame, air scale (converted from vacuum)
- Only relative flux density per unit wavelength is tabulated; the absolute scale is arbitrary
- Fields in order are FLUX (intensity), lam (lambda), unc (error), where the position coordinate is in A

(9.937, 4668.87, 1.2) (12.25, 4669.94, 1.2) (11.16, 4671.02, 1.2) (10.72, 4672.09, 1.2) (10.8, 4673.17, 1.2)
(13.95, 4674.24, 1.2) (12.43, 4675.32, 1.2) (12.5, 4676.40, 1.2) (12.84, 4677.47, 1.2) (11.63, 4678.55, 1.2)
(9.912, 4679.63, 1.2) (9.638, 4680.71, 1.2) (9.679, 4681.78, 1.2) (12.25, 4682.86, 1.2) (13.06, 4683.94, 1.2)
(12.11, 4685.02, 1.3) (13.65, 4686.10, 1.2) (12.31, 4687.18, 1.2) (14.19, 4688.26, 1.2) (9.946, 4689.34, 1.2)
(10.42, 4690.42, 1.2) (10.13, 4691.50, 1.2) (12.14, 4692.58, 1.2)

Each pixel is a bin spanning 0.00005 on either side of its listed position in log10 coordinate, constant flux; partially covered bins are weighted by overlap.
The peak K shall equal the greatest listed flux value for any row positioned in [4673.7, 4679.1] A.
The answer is 13.95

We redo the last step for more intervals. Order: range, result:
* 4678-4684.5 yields 13.06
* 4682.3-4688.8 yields 14.19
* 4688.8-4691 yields 10.42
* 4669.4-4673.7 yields 12.25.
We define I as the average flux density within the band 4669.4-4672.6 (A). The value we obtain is 11.4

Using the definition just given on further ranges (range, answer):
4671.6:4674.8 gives 11.8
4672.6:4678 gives 12.5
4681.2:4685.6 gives 11.8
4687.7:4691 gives 11.5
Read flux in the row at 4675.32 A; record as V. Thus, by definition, 12.43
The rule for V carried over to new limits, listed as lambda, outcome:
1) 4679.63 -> 9.912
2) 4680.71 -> 9.638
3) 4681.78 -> 9.679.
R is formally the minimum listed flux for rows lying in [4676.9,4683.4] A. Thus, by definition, 9.638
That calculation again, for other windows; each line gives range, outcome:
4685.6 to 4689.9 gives 9.946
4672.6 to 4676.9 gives 10.8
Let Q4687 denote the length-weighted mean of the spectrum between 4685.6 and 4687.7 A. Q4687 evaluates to 13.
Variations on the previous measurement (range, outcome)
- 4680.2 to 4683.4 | 10.5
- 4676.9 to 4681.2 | 11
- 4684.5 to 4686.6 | 12.9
